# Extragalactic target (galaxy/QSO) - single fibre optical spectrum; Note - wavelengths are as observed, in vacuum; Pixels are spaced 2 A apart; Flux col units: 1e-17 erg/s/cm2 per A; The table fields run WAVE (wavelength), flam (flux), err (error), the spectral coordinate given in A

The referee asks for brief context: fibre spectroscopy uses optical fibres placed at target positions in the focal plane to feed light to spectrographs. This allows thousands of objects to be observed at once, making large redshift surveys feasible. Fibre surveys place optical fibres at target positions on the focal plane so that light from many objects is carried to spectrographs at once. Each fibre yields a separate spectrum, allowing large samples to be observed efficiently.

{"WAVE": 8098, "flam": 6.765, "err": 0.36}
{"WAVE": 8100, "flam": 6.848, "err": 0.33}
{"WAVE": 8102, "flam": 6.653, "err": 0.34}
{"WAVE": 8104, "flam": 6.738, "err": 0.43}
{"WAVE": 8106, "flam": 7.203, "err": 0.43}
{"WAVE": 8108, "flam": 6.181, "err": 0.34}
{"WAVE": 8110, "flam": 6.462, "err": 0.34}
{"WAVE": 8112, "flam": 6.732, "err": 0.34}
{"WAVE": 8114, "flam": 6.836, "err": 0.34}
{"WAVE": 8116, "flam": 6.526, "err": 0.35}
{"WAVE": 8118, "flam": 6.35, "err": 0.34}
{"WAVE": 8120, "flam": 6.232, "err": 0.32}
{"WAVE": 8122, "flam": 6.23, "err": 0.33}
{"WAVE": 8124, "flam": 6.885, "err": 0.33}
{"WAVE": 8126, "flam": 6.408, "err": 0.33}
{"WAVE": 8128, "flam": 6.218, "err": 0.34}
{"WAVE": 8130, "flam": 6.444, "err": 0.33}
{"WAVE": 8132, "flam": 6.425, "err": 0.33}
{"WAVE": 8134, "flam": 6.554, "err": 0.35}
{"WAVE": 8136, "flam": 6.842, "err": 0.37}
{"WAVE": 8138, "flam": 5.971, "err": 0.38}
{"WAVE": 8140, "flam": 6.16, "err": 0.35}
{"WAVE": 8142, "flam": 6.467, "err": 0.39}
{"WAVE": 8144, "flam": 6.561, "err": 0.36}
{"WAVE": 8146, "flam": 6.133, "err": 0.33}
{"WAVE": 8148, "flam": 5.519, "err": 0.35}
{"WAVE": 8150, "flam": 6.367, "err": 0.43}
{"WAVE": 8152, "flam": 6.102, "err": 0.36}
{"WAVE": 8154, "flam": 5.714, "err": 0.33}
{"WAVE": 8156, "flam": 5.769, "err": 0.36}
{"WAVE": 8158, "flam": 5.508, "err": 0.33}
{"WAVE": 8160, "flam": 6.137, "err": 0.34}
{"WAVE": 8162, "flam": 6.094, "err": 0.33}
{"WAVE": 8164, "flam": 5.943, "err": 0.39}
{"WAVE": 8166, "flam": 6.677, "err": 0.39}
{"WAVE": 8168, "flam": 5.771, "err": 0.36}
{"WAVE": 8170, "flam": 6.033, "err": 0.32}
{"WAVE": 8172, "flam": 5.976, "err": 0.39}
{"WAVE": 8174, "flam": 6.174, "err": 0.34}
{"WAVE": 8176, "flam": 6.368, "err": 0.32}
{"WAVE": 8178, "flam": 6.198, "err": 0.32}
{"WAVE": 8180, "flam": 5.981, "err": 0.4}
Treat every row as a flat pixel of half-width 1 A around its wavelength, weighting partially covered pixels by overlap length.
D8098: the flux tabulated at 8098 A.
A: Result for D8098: 6.765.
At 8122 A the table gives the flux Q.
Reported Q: 6.23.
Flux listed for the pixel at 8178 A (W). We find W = 6.198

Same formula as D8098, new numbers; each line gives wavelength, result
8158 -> 5.508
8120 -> 6.232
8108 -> 6.181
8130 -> 6.444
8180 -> 5.981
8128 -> 6.218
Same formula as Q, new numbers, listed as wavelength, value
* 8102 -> 6.653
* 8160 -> 6.137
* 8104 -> 6.738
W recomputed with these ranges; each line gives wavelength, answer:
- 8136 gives 6.842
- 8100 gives 6.848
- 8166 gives 6.677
